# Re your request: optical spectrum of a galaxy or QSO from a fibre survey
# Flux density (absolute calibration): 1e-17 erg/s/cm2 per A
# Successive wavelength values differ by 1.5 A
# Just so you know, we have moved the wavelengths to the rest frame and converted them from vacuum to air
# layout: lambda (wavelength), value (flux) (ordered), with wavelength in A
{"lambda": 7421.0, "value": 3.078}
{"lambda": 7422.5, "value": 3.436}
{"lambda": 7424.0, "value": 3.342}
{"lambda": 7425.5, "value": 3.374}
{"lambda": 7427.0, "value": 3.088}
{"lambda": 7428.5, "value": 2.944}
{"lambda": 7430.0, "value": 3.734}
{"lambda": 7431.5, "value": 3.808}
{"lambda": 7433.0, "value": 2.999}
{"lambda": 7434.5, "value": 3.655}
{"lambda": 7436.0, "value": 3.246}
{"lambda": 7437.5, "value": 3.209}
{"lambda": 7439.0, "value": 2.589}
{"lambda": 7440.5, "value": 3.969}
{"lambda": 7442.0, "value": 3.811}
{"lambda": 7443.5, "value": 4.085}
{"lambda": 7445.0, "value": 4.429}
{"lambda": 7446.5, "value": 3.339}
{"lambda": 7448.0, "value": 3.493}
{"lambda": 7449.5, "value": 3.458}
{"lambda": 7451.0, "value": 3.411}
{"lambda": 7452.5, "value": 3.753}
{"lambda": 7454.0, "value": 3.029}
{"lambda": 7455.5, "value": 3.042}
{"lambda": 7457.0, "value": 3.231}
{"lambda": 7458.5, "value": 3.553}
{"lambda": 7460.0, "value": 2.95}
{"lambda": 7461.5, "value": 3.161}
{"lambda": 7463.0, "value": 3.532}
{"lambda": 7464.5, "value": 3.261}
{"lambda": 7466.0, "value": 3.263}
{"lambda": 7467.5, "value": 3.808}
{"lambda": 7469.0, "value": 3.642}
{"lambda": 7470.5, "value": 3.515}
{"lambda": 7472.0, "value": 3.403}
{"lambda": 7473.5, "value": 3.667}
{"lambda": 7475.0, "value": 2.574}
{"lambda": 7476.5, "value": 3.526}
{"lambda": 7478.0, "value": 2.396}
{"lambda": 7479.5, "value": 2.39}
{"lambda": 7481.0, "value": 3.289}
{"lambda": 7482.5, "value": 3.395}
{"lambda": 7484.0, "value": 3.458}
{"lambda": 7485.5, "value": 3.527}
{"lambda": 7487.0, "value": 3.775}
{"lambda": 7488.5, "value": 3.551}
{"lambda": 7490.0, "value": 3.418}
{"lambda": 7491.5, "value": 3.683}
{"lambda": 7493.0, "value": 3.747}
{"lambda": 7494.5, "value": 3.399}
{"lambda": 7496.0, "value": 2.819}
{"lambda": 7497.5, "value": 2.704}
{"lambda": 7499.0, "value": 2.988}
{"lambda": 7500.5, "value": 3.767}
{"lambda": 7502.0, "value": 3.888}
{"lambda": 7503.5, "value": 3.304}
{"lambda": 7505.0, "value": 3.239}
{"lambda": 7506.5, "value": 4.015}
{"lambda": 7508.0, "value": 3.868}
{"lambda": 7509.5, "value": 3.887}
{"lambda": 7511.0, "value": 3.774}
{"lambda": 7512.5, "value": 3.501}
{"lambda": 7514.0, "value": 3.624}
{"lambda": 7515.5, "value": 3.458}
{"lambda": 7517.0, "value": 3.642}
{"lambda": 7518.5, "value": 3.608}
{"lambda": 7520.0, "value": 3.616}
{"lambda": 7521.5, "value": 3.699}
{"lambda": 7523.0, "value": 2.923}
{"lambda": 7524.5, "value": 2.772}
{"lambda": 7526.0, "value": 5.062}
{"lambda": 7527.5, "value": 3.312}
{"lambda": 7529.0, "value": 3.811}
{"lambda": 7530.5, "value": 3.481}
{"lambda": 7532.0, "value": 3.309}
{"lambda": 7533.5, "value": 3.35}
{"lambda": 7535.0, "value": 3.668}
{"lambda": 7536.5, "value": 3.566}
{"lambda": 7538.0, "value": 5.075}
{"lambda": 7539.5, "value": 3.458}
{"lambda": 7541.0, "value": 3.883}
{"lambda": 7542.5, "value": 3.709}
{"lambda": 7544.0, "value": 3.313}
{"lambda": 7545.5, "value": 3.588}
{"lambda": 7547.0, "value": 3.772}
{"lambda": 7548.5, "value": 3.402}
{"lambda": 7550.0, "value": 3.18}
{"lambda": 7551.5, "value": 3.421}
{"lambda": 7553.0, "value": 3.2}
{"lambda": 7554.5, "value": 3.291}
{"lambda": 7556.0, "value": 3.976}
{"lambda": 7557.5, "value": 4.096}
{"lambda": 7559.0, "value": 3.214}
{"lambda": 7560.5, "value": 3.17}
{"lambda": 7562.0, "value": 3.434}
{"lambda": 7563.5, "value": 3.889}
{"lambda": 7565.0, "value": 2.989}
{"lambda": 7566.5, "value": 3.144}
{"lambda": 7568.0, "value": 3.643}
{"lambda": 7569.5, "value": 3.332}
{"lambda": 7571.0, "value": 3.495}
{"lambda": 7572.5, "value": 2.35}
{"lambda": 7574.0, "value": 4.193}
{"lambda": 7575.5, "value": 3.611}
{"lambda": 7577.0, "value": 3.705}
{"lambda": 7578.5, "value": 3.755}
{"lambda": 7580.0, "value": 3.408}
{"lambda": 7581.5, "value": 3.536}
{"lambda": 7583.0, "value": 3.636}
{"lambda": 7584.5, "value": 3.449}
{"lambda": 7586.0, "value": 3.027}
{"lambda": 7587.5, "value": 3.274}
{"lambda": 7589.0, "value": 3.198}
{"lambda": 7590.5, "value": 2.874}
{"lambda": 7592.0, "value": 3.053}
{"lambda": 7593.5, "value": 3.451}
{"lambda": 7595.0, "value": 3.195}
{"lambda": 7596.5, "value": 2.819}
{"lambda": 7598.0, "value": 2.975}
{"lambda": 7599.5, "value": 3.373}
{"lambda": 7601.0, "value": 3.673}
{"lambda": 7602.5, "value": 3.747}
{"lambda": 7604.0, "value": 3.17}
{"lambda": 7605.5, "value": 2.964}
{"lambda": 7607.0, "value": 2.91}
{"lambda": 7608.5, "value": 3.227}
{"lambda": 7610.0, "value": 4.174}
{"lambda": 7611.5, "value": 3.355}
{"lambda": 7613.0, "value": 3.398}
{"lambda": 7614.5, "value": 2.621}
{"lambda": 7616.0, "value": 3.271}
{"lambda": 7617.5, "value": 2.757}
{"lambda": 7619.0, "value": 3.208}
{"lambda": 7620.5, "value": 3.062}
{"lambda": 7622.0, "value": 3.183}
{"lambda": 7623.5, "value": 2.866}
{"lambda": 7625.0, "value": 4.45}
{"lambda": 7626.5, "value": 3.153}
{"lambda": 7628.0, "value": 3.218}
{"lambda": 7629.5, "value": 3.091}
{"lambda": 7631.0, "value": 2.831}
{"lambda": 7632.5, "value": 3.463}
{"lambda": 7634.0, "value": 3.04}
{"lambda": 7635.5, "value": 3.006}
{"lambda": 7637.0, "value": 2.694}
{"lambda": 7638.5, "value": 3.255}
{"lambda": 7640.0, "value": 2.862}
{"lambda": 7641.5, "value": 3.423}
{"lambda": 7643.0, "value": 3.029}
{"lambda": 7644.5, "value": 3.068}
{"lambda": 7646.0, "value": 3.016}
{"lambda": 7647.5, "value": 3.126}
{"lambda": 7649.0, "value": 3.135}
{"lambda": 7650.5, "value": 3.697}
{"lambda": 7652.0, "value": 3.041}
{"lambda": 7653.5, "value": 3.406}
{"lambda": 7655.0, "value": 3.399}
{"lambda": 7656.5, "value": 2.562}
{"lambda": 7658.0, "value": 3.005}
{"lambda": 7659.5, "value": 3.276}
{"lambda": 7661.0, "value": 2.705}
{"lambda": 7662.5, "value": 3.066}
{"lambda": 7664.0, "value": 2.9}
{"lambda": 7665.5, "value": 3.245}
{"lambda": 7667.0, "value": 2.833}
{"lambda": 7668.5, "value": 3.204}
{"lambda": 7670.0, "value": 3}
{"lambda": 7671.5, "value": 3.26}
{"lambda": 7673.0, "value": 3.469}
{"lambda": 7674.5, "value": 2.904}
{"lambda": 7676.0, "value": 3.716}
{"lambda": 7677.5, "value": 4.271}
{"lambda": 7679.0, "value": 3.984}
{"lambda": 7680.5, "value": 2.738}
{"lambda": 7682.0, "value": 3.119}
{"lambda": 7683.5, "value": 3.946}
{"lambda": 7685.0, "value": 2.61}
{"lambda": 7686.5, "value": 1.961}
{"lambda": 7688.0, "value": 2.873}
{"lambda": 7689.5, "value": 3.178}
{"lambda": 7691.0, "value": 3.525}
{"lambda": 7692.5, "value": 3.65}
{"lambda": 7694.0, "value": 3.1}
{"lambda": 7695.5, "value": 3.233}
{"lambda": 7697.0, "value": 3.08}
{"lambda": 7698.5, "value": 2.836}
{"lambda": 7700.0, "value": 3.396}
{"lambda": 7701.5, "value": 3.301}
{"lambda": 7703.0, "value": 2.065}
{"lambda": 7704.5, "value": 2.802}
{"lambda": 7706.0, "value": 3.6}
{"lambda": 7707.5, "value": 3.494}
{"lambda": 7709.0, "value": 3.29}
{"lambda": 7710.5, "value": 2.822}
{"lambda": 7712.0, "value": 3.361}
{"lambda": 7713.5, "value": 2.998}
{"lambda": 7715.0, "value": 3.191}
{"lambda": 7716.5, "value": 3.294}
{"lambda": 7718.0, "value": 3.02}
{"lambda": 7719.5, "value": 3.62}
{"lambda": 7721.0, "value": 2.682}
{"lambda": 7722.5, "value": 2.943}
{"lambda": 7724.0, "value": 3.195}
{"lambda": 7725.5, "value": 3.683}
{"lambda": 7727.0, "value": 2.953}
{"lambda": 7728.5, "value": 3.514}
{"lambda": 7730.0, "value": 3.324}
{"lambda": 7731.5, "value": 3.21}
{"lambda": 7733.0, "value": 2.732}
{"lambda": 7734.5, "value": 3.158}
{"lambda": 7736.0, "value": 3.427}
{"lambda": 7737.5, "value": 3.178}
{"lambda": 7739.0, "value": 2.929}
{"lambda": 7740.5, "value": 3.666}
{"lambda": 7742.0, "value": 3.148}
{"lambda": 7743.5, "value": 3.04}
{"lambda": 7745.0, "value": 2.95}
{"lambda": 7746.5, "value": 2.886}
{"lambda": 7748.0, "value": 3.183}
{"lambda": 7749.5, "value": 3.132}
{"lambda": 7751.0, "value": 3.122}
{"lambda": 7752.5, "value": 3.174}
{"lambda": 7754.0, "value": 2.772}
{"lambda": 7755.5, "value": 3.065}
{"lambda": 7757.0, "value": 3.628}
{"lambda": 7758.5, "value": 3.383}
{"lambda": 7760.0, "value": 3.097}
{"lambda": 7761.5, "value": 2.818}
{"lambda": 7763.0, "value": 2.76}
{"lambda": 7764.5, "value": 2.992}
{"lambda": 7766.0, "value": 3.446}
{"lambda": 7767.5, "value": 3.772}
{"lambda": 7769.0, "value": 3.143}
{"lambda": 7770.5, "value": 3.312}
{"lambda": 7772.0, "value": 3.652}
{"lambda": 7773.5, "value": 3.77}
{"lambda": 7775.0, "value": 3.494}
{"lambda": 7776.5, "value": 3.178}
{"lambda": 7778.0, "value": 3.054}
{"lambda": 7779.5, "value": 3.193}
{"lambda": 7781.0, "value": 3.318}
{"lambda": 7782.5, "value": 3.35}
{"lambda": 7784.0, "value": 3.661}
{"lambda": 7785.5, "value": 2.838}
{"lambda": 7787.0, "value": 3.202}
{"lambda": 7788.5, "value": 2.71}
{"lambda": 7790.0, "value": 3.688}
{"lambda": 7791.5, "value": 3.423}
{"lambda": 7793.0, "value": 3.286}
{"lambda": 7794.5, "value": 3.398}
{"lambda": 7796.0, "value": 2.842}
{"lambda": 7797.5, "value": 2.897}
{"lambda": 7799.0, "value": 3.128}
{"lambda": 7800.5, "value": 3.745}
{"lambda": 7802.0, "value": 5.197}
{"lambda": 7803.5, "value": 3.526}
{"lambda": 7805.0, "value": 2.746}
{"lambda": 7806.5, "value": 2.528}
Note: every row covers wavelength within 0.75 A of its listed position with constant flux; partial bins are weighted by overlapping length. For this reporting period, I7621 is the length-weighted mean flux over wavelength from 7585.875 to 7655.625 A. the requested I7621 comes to 3.2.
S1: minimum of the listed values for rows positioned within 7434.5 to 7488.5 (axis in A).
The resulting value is 2.39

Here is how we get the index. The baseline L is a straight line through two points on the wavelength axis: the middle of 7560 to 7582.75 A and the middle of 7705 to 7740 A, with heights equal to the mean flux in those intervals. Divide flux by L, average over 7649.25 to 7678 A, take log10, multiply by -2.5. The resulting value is 0.033 mag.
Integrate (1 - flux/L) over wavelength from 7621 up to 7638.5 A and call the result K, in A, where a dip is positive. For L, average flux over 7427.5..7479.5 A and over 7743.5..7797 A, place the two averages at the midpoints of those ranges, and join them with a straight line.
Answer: 0.56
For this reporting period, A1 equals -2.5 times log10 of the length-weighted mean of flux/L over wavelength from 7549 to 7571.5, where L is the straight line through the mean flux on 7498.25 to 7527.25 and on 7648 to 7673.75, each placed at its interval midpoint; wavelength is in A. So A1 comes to 0.01 mag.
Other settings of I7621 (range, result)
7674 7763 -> 3.17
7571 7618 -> 3.3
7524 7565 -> 3.6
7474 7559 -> 3.5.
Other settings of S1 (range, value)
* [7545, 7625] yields 2.35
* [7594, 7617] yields 2.621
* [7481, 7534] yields 2.704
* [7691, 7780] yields 2.065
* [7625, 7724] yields 1.961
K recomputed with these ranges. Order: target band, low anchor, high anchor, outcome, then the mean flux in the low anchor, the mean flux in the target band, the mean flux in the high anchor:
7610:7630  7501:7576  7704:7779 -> 1.0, 3.56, 3.24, 3.2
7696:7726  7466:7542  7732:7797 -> 1.3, 3.5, 3.13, 3.21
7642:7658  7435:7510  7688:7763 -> 0.4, 3.41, 3.15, 3.15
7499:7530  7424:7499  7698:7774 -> -2.7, 3.37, 3.62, 3.17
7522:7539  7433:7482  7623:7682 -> -1.9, 3.36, 3.66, 3.19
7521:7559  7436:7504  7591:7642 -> -3.6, 3.38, 3.6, 3.2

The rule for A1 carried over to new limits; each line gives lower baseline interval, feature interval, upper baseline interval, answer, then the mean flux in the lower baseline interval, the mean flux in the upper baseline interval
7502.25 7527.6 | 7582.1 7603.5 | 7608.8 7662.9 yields 0.02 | 3.62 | 3.17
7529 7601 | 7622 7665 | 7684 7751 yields 0.05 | 3.45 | 3.12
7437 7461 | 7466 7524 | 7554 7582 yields 0.01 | 3.46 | 3.49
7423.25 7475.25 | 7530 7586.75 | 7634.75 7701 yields -0.07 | 3.42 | 3.16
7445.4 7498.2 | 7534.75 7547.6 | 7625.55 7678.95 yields -0.16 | 3.33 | 3.17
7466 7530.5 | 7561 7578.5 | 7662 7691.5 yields -0.03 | 3.46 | 3.19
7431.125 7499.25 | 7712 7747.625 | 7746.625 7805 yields 0.04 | 3.37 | 3.29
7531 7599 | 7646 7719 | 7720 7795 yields 0.05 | 3.45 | 3.21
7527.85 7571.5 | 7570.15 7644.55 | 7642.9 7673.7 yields 0.02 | 3.55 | 3.12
